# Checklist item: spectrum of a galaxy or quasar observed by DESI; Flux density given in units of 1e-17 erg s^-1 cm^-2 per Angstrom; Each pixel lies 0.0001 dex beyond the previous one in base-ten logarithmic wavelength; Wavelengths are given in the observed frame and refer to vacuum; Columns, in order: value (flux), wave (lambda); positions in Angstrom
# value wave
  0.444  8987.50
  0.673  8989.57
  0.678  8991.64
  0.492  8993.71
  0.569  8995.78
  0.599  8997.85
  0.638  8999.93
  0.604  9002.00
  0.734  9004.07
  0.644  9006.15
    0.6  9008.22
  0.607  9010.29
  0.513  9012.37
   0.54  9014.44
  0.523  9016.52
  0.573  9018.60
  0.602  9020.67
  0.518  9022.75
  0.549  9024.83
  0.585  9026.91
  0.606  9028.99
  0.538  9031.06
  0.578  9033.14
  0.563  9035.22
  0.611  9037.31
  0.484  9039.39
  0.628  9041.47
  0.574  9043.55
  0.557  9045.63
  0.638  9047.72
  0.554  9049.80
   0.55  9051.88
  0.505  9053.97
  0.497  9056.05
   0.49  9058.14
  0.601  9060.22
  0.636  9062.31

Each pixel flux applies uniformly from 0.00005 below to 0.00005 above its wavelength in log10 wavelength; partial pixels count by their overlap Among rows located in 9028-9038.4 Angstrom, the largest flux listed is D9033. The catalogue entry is 0.611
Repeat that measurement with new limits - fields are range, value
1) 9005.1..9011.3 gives 0.644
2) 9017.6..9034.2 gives 0.606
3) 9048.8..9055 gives 0.554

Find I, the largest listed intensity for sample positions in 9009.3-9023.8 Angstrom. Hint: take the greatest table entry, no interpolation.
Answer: 0.607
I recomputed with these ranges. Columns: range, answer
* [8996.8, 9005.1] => 0.734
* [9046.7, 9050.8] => 0.638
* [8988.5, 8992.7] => 0.678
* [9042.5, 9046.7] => 0.574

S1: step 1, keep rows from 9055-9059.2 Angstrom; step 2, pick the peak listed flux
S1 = 0.497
